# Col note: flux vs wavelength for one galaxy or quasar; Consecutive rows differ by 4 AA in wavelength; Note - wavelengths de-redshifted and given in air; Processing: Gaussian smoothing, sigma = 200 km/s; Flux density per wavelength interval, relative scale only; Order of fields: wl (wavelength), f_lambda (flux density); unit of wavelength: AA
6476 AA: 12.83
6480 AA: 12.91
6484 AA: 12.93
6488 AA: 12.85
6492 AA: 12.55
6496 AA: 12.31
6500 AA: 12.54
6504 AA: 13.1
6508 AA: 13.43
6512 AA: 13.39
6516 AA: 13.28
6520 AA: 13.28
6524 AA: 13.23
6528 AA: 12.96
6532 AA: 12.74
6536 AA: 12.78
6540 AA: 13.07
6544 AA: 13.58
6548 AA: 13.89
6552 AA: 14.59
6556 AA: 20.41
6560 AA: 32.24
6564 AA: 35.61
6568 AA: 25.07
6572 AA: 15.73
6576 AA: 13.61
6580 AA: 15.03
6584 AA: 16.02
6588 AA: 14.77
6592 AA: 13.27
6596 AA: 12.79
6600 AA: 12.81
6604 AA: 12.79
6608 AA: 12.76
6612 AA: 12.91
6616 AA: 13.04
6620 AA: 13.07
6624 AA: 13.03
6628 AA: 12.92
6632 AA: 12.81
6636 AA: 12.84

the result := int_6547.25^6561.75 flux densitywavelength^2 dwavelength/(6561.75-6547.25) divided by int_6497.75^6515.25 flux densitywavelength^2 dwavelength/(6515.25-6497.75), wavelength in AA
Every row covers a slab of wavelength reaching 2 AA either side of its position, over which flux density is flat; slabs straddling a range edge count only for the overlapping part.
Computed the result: 1.60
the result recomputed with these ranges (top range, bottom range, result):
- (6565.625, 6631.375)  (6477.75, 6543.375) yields 1.14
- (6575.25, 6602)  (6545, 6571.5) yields 0.62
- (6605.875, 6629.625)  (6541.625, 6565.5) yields 0.62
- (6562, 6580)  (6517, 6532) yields 1.68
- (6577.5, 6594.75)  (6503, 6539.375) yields 1.14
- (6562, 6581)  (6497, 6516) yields 1.66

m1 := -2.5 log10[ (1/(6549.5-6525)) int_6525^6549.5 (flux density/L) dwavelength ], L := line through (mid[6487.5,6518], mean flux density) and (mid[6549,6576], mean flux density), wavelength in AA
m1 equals 0.37 mag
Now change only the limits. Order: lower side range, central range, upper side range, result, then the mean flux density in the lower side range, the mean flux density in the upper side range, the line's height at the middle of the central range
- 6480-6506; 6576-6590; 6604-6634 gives -0.17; 12.7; 12.9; 12.9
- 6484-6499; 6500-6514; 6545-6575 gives 0.12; 12.6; 21.9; 14.7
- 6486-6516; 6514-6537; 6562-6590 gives 0.15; 12.9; 19.4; 15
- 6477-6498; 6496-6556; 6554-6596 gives 0.17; 12.7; 19.8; 15.8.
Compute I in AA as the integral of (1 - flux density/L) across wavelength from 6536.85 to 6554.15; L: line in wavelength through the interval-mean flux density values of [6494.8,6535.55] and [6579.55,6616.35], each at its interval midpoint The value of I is -0.7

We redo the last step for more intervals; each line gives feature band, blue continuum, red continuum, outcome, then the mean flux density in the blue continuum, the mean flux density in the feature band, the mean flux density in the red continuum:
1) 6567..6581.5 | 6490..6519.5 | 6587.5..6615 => -4.3 AA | 13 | 16.9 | 13.1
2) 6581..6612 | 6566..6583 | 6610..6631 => 3.3 AA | 17.3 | 13.6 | 13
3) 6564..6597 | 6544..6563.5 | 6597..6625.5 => 0.5 AA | 20.8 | 17.1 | 12.9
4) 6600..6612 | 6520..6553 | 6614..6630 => 0.2 AA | 13.3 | 12.8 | 13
